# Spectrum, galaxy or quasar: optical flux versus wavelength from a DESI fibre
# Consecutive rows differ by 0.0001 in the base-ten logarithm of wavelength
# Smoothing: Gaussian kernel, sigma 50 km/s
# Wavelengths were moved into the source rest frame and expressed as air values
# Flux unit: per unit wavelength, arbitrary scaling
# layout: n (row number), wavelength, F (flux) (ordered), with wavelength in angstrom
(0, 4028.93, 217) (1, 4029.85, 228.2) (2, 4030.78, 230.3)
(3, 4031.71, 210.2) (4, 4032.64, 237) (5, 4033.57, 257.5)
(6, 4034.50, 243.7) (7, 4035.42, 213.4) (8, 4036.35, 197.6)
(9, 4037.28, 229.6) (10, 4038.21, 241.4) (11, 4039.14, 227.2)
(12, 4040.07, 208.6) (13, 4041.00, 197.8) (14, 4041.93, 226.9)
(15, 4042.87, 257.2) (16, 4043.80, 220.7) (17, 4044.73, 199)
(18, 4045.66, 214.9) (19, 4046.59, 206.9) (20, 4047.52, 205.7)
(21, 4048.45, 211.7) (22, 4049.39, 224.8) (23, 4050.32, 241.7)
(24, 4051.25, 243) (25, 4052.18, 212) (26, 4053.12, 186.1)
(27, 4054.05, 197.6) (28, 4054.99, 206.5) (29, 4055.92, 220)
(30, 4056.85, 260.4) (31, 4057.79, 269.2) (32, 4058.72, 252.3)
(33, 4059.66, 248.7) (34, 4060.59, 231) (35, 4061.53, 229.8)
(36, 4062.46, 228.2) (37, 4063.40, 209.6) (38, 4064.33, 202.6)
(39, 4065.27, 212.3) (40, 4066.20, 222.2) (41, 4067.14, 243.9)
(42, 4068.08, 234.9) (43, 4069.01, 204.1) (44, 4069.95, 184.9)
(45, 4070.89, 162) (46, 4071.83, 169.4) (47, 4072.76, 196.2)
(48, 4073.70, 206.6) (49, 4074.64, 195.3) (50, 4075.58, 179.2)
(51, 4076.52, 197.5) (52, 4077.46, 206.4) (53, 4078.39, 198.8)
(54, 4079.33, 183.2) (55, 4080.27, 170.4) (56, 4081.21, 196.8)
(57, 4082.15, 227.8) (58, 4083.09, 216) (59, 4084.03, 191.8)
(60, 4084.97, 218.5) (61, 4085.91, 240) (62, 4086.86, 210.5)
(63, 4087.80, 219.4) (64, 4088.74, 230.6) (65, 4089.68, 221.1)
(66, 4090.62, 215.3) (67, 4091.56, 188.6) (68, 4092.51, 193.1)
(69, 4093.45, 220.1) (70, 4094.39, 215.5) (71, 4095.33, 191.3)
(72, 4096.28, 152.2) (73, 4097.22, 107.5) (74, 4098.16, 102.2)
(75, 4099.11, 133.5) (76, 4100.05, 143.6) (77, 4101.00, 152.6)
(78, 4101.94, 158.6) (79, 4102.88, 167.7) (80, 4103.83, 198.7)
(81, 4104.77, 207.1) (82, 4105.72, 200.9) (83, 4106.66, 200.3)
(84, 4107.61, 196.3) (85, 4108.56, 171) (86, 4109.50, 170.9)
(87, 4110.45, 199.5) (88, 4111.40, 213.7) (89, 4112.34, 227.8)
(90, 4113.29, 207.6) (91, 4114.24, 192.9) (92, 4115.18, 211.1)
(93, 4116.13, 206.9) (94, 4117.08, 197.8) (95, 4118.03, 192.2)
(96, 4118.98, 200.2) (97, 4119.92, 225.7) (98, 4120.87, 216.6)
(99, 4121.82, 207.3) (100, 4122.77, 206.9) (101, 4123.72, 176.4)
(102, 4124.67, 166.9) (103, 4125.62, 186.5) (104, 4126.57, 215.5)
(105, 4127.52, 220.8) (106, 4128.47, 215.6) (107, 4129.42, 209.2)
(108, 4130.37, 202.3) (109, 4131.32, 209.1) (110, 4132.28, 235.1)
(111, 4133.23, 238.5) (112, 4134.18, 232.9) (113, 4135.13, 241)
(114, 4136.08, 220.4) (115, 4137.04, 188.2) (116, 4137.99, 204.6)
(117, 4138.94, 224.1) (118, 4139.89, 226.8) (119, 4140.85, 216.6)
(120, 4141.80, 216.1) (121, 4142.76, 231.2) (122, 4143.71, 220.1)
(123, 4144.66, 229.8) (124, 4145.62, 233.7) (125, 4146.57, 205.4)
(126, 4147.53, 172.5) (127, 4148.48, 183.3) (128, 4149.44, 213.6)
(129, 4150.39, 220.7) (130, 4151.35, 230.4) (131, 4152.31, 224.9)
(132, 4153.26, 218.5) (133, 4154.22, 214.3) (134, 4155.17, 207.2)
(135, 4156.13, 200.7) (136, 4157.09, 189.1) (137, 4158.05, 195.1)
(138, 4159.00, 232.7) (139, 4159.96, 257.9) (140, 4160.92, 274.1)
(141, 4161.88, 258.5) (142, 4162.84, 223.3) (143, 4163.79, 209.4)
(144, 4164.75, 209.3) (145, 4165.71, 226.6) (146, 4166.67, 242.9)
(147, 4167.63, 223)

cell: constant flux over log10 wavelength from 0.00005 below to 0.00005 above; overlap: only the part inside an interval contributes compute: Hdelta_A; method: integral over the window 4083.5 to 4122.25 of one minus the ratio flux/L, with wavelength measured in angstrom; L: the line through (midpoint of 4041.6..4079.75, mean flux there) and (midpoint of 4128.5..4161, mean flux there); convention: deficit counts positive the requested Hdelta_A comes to 4.1 angstrom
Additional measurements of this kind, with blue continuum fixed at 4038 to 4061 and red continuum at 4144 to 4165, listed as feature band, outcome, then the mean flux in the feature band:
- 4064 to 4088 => 2.10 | 203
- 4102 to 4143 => 2.60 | 206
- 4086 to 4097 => 0.88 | 204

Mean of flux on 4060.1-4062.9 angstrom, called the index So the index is 230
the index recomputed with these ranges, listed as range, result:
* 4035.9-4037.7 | 213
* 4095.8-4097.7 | 130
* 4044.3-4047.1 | 207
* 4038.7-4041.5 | 211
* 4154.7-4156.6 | 204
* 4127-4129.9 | 215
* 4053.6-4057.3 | 221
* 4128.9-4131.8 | 207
